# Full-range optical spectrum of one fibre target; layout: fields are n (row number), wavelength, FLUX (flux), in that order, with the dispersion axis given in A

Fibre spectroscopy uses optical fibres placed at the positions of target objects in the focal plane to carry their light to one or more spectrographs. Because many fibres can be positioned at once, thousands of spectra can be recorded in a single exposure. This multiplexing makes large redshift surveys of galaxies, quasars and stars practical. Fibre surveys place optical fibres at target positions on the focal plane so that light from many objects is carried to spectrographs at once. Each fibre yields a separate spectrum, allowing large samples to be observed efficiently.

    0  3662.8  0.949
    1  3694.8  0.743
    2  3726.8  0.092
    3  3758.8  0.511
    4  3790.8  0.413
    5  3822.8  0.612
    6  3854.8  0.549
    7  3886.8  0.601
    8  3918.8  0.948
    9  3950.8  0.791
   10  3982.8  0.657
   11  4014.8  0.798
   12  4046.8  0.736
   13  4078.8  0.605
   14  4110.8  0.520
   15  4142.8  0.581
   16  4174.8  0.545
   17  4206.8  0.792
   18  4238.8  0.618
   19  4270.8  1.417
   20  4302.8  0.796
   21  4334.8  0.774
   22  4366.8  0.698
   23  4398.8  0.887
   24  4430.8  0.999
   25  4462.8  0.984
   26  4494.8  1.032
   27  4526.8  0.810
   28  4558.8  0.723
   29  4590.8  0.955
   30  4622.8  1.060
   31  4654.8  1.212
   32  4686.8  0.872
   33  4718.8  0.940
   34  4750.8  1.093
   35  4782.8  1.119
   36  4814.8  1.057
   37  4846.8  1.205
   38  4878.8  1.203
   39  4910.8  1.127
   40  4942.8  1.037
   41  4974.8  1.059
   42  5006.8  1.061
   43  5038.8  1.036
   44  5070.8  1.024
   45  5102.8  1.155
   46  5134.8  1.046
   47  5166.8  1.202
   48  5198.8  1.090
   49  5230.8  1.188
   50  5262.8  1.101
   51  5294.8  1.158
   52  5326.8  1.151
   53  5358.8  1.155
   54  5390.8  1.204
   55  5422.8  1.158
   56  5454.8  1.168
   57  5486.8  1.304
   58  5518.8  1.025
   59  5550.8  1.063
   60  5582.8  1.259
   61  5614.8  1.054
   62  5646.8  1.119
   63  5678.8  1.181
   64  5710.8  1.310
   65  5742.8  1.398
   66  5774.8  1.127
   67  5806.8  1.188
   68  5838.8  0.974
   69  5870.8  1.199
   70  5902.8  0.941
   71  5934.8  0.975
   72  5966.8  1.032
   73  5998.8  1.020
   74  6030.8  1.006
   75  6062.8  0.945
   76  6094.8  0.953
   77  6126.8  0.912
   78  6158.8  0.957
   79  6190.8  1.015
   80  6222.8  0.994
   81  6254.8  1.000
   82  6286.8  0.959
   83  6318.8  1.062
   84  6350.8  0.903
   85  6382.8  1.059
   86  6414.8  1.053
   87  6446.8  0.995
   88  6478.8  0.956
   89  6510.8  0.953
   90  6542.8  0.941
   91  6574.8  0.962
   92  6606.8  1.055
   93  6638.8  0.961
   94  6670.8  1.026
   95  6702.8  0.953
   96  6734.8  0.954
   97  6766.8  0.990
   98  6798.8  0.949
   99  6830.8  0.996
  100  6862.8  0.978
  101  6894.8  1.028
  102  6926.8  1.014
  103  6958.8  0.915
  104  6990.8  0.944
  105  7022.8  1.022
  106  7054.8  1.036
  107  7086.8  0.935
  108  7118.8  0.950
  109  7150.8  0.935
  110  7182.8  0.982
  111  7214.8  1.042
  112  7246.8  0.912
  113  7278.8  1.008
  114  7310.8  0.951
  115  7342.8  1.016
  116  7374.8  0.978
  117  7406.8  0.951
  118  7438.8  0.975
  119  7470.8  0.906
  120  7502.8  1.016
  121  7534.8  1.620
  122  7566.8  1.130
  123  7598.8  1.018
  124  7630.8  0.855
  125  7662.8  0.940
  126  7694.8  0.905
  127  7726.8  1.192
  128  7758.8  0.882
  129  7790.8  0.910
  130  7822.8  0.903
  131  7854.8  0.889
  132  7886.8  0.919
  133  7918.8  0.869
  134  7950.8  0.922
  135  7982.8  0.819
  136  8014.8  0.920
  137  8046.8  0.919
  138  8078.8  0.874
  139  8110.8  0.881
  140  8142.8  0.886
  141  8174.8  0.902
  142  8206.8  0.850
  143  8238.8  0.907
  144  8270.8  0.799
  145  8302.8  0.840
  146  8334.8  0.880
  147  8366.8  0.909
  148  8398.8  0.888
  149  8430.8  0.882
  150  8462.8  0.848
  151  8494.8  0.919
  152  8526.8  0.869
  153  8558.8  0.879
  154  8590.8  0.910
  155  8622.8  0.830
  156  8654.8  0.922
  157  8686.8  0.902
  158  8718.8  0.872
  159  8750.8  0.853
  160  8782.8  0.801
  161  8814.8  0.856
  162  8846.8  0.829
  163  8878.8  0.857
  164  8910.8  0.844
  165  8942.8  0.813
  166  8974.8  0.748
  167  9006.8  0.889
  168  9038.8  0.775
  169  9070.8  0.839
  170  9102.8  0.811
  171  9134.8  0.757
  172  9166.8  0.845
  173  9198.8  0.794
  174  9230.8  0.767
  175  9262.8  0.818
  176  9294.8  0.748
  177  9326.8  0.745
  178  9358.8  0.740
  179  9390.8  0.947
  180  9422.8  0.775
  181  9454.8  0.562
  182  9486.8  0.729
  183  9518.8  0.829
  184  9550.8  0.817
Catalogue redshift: 0.149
